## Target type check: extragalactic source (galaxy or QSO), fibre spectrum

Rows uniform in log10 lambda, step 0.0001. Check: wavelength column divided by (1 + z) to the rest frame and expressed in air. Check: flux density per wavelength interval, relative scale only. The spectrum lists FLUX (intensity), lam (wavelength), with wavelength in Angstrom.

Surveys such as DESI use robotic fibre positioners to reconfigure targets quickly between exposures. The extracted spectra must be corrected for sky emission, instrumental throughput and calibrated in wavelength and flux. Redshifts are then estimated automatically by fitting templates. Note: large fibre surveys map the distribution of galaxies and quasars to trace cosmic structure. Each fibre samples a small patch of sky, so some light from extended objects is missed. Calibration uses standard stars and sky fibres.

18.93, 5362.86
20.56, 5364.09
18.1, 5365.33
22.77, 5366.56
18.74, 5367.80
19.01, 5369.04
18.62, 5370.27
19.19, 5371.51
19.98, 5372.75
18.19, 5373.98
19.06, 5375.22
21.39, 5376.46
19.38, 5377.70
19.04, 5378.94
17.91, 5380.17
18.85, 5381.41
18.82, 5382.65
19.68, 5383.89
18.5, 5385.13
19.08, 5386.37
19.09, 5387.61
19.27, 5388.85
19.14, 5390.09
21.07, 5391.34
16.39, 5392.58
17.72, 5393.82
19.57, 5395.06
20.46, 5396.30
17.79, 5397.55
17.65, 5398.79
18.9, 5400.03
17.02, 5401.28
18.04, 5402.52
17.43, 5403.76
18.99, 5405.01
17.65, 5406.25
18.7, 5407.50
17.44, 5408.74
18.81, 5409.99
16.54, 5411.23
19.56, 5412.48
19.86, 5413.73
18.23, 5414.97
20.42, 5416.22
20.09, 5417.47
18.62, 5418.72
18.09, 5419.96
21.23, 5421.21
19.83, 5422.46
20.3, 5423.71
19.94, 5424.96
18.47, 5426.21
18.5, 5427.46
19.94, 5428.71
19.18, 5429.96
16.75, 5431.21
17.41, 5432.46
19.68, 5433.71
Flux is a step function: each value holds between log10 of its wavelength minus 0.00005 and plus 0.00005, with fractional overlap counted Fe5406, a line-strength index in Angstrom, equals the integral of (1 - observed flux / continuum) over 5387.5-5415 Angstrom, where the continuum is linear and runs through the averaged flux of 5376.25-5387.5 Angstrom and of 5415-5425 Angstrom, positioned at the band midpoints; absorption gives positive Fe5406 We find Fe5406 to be 1.3 Angstrom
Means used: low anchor 19.1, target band 18.5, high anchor 19.7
